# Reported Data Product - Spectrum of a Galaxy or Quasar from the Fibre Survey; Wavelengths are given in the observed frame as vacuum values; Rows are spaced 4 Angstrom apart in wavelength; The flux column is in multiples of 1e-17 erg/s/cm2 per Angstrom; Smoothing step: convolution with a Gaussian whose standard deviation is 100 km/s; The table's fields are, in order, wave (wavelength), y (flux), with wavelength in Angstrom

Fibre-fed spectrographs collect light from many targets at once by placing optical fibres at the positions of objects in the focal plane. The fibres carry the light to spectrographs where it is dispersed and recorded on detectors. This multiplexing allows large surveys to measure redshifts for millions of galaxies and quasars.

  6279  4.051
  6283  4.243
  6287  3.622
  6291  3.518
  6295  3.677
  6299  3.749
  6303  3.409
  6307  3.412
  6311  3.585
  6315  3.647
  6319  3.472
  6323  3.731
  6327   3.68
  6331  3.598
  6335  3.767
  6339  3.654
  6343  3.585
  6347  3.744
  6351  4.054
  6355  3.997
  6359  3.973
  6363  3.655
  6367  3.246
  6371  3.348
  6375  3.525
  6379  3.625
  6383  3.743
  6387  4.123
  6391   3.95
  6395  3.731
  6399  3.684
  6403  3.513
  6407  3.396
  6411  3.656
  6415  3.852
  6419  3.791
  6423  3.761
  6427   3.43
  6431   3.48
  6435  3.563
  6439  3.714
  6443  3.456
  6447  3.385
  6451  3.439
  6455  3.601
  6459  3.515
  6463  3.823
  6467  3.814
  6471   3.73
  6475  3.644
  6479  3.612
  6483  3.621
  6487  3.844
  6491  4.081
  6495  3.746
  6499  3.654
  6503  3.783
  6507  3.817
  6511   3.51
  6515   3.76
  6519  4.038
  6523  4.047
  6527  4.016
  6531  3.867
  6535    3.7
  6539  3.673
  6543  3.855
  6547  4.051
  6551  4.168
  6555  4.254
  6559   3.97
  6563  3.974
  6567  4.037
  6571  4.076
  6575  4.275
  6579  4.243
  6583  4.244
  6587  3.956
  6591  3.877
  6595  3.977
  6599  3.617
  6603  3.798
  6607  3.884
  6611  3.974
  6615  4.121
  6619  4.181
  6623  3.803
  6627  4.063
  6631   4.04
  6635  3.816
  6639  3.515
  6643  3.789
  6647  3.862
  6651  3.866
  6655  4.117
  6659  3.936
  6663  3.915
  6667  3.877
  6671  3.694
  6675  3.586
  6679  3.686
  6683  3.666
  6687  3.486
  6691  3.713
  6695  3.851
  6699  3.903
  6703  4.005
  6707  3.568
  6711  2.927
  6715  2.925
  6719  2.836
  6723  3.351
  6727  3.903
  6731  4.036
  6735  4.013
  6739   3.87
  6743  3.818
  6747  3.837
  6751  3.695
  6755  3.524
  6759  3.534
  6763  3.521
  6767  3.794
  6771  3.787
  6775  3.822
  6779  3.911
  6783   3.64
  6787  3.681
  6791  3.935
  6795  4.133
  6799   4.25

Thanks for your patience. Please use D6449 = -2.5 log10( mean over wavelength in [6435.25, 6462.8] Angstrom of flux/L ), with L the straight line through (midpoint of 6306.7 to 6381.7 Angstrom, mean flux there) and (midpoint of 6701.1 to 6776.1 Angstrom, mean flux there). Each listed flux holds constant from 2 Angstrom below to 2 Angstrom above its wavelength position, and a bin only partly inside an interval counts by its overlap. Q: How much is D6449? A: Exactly 0.03 mag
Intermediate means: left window 3.65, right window 3.62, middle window 3.54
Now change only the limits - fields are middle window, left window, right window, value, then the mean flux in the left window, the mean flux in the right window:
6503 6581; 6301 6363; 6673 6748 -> -0.09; 3.69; 3.63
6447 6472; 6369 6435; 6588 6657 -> 0.03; 3.66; 3.9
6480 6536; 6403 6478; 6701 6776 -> -0.06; 3.61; 3.62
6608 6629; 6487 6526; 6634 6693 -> -0.07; 3.83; 3.77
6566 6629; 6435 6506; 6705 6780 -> -0.10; 3.67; 3.61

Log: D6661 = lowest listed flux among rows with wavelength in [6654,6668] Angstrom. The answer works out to 3.877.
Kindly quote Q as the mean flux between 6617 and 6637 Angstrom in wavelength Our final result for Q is 3.98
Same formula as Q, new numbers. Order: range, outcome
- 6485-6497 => 3.89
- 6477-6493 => 3.79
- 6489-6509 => 3.82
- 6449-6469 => 3.64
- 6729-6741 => 3.97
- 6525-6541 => 3.81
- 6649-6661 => 3.97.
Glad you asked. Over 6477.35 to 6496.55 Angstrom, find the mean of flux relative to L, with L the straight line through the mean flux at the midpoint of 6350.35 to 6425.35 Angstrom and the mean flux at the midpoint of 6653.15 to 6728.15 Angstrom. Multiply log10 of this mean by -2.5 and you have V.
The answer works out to -0.03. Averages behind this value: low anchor 3.71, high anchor 3.62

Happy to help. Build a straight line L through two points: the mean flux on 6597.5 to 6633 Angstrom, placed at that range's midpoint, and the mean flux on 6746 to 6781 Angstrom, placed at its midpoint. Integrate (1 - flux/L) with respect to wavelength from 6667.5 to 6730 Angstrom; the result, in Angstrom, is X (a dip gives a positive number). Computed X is 4.24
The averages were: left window 3.95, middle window 3.56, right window 3.71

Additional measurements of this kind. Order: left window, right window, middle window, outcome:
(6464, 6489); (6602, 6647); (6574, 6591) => -1.26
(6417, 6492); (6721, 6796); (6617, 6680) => -2.29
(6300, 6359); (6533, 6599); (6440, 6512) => 3.89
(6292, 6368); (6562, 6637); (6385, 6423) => 0.14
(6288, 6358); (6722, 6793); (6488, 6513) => -0.41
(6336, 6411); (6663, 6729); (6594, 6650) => -4.45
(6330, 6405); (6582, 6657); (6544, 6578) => -2.00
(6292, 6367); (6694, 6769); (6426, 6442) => 0.49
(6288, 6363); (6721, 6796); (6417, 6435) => 0.45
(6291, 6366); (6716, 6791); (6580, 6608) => -1.76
